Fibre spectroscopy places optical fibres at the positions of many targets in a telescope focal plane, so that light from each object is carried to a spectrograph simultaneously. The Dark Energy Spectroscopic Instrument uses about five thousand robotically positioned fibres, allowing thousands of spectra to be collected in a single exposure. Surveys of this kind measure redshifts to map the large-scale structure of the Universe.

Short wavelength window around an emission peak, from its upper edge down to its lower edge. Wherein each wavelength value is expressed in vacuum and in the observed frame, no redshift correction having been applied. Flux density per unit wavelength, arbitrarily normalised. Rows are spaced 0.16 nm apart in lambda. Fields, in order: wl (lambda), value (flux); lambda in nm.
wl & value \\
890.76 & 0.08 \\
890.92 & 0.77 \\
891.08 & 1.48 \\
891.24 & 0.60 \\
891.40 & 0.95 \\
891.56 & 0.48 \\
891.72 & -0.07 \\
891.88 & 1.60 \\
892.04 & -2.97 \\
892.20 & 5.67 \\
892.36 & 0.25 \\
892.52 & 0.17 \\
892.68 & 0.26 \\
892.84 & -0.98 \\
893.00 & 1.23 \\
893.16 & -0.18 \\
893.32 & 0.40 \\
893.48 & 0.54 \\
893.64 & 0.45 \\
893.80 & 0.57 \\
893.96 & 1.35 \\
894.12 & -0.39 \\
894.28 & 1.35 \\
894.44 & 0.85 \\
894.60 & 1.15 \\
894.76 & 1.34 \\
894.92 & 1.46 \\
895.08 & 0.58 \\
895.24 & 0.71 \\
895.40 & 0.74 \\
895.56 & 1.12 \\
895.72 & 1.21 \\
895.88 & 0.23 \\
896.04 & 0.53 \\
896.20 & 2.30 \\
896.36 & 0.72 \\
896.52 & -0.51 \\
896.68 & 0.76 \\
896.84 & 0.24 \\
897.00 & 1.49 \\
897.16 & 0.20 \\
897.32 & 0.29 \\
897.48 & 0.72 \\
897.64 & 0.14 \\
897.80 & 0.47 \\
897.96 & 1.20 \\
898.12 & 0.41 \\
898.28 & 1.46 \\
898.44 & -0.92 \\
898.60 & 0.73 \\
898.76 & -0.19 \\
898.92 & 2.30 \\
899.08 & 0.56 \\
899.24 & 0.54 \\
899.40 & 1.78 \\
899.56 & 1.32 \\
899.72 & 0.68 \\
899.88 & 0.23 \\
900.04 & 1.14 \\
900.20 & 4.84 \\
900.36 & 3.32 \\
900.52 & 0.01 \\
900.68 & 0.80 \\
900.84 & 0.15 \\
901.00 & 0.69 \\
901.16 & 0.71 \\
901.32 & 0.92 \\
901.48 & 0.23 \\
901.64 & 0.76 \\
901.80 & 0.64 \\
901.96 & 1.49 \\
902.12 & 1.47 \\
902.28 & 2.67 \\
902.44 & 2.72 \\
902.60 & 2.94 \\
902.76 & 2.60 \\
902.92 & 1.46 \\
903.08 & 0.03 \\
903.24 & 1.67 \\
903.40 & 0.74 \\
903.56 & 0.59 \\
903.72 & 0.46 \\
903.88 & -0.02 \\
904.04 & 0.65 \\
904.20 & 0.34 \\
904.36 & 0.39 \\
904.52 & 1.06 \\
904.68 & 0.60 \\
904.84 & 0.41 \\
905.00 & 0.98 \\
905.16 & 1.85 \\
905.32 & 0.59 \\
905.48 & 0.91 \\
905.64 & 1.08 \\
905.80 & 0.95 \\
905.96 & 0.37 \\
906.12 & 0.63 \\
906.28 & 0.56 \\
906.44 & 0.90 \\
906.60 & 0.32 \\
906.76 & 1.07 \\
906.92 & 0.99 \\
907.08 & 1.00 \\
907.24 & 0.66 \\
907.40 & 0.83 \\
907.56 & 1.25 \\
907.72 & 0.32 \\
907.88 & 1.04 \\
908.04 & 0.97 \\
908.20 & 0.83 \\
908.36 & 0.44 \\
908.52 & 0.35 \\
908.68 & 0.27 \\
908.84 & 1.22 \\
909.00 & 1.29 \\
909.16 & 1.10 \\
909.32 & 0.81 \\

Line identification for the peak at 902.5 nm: H-gamma 4340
